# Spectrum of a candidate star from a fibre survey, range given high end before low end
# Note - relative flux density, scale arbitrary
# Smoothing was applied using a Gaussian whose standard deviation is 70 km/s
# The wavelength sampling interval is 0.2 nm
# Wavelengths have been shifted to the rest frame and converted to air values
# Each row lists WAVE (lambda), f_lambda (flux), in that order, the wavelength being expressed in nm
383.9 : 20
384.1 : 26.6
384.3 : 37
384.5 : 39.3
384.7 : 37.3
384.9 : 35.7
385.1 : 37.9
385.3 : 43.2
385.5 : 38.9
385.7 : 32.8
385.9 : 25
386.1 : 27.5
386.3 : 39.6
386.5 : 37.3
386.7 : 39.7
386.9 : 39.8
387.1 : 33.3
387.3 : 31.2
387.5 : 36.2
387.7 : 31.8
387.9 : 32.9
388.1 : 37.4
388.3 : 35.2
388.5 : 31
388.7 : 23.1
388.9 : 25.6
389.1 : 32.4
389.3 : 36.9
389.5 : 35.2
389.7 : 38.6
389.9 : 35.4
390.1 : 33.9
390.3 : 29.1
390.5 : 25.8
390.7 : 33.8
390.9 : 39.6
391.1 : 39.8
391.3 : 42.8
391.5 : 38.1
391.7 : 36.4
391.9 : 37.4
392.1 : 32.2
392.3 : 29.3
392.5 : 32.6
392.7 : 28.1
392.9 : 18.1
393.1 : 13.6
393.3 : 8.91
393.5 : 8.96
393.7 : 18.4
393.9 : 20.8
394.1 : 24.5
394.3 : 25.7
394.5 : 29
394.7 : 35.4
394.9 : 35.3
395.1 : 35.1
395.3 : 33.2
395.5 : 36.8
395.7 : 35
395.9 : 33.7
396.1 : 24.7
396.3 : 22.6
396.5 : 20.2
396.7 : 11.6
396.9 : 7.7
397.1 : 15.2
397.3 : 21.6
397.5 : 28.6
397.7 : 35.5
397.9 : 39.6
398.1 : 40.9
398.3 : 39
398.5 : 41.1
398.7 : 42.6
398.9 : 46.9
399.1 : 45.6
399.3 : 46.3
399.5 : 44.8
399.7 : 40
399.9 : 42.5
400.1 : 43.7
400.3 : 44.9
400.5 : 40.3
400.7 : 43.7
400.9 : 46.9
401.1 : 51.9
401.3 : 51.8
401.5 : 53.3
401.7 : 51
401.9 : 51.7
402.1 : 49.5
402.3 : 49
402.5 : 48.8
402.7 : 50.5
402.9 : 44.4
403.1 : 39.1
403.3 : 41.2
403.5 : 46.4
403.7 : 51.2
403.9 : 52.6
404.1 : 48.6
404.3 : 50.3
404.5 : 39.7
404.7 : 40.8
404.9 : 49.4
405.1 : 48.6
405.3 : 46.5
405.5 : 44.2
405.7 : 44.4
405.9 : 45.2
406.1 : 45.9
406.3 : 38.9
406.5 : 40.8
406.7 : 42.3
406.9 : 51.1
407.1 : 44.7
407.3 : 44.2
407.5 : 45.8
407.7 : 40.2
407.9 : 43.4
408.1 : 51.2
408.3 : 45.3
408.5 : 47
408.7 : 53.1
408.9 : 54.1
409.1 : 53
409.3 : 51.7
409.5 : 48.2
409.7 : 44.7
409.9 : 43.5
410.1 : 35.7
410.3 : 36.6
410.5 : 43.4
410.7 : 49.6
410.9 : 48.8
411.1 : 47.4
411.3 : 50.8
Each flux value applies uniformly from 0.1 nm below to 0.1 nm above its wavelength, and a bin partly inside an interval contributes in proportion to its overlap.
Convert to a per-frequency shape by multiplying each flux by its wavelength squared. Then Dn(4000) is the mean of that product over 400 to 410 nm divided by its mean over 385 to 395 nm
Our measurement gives 1.6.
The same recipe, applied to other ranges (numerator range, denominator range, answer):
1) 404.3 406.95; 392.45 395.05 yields 2.05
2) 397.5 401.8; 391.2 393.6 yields 1.68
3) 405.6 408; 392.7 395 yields 2.13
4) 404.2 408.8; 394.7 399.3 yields 1.49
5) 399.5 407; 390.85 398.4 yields 1.71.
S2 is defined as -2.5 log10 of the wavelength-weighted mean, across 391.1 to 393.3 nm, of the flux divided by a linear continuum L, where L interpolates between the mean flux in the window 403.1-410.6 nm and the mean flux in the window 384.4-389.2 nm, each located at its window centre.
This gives 0.23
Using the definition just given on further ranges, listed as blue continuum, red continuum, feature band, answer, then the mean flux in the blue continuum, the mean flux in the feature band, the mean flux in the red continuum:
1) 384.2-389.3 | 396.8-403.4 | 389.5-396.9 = 0.30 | 34.5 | 28.8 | 41.8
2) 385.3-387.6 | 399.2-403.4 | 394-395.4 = 0.31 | 35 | 31.2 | 46.4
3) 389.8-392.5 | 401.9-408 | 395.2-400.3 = 0.19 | 34.8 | 33.8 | 45.7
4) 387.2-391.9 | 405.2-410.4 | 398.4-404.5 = -0.13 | 34.1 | 46.6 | 45.4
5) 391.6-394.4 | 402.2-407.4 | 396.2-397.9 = 0.42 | 23.9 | 21.5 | 45.7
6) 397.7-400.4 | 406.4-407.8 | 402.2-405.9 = -0.07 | 42.6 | 46.4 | 44.2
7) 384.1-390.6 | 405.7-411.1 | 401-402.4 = -0.21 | 34.1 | 51.2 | 45.7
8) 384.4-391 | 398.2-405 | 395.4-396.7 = 0.44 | 34.3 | 27.5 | 46.2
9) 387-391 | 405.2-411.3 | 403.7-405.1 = -0.10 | 32.9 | 47.3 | 45.8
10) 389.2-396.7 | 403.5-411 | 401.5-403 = -0.22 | 29.6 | 49.5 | 46.1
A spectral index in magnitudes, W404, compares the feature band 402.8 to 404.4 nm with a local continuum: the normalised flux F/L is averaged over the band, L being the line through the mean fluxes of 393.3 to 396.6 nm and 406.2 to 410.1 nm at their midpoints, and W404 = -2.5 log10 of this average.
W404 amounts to -0.18 mag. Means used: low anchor 26.9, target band 46.7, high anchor 46.2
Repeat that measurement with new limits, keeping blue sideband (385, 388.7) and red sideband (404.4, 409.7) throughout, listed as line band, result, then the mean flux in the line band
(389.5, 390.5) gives 0.09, 33.5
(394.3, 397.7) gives 0.43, 26.8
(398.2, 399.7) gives -0.05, 43.5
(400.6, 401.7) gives -0.16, 49.7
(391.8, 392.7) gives 0.17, 32.3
